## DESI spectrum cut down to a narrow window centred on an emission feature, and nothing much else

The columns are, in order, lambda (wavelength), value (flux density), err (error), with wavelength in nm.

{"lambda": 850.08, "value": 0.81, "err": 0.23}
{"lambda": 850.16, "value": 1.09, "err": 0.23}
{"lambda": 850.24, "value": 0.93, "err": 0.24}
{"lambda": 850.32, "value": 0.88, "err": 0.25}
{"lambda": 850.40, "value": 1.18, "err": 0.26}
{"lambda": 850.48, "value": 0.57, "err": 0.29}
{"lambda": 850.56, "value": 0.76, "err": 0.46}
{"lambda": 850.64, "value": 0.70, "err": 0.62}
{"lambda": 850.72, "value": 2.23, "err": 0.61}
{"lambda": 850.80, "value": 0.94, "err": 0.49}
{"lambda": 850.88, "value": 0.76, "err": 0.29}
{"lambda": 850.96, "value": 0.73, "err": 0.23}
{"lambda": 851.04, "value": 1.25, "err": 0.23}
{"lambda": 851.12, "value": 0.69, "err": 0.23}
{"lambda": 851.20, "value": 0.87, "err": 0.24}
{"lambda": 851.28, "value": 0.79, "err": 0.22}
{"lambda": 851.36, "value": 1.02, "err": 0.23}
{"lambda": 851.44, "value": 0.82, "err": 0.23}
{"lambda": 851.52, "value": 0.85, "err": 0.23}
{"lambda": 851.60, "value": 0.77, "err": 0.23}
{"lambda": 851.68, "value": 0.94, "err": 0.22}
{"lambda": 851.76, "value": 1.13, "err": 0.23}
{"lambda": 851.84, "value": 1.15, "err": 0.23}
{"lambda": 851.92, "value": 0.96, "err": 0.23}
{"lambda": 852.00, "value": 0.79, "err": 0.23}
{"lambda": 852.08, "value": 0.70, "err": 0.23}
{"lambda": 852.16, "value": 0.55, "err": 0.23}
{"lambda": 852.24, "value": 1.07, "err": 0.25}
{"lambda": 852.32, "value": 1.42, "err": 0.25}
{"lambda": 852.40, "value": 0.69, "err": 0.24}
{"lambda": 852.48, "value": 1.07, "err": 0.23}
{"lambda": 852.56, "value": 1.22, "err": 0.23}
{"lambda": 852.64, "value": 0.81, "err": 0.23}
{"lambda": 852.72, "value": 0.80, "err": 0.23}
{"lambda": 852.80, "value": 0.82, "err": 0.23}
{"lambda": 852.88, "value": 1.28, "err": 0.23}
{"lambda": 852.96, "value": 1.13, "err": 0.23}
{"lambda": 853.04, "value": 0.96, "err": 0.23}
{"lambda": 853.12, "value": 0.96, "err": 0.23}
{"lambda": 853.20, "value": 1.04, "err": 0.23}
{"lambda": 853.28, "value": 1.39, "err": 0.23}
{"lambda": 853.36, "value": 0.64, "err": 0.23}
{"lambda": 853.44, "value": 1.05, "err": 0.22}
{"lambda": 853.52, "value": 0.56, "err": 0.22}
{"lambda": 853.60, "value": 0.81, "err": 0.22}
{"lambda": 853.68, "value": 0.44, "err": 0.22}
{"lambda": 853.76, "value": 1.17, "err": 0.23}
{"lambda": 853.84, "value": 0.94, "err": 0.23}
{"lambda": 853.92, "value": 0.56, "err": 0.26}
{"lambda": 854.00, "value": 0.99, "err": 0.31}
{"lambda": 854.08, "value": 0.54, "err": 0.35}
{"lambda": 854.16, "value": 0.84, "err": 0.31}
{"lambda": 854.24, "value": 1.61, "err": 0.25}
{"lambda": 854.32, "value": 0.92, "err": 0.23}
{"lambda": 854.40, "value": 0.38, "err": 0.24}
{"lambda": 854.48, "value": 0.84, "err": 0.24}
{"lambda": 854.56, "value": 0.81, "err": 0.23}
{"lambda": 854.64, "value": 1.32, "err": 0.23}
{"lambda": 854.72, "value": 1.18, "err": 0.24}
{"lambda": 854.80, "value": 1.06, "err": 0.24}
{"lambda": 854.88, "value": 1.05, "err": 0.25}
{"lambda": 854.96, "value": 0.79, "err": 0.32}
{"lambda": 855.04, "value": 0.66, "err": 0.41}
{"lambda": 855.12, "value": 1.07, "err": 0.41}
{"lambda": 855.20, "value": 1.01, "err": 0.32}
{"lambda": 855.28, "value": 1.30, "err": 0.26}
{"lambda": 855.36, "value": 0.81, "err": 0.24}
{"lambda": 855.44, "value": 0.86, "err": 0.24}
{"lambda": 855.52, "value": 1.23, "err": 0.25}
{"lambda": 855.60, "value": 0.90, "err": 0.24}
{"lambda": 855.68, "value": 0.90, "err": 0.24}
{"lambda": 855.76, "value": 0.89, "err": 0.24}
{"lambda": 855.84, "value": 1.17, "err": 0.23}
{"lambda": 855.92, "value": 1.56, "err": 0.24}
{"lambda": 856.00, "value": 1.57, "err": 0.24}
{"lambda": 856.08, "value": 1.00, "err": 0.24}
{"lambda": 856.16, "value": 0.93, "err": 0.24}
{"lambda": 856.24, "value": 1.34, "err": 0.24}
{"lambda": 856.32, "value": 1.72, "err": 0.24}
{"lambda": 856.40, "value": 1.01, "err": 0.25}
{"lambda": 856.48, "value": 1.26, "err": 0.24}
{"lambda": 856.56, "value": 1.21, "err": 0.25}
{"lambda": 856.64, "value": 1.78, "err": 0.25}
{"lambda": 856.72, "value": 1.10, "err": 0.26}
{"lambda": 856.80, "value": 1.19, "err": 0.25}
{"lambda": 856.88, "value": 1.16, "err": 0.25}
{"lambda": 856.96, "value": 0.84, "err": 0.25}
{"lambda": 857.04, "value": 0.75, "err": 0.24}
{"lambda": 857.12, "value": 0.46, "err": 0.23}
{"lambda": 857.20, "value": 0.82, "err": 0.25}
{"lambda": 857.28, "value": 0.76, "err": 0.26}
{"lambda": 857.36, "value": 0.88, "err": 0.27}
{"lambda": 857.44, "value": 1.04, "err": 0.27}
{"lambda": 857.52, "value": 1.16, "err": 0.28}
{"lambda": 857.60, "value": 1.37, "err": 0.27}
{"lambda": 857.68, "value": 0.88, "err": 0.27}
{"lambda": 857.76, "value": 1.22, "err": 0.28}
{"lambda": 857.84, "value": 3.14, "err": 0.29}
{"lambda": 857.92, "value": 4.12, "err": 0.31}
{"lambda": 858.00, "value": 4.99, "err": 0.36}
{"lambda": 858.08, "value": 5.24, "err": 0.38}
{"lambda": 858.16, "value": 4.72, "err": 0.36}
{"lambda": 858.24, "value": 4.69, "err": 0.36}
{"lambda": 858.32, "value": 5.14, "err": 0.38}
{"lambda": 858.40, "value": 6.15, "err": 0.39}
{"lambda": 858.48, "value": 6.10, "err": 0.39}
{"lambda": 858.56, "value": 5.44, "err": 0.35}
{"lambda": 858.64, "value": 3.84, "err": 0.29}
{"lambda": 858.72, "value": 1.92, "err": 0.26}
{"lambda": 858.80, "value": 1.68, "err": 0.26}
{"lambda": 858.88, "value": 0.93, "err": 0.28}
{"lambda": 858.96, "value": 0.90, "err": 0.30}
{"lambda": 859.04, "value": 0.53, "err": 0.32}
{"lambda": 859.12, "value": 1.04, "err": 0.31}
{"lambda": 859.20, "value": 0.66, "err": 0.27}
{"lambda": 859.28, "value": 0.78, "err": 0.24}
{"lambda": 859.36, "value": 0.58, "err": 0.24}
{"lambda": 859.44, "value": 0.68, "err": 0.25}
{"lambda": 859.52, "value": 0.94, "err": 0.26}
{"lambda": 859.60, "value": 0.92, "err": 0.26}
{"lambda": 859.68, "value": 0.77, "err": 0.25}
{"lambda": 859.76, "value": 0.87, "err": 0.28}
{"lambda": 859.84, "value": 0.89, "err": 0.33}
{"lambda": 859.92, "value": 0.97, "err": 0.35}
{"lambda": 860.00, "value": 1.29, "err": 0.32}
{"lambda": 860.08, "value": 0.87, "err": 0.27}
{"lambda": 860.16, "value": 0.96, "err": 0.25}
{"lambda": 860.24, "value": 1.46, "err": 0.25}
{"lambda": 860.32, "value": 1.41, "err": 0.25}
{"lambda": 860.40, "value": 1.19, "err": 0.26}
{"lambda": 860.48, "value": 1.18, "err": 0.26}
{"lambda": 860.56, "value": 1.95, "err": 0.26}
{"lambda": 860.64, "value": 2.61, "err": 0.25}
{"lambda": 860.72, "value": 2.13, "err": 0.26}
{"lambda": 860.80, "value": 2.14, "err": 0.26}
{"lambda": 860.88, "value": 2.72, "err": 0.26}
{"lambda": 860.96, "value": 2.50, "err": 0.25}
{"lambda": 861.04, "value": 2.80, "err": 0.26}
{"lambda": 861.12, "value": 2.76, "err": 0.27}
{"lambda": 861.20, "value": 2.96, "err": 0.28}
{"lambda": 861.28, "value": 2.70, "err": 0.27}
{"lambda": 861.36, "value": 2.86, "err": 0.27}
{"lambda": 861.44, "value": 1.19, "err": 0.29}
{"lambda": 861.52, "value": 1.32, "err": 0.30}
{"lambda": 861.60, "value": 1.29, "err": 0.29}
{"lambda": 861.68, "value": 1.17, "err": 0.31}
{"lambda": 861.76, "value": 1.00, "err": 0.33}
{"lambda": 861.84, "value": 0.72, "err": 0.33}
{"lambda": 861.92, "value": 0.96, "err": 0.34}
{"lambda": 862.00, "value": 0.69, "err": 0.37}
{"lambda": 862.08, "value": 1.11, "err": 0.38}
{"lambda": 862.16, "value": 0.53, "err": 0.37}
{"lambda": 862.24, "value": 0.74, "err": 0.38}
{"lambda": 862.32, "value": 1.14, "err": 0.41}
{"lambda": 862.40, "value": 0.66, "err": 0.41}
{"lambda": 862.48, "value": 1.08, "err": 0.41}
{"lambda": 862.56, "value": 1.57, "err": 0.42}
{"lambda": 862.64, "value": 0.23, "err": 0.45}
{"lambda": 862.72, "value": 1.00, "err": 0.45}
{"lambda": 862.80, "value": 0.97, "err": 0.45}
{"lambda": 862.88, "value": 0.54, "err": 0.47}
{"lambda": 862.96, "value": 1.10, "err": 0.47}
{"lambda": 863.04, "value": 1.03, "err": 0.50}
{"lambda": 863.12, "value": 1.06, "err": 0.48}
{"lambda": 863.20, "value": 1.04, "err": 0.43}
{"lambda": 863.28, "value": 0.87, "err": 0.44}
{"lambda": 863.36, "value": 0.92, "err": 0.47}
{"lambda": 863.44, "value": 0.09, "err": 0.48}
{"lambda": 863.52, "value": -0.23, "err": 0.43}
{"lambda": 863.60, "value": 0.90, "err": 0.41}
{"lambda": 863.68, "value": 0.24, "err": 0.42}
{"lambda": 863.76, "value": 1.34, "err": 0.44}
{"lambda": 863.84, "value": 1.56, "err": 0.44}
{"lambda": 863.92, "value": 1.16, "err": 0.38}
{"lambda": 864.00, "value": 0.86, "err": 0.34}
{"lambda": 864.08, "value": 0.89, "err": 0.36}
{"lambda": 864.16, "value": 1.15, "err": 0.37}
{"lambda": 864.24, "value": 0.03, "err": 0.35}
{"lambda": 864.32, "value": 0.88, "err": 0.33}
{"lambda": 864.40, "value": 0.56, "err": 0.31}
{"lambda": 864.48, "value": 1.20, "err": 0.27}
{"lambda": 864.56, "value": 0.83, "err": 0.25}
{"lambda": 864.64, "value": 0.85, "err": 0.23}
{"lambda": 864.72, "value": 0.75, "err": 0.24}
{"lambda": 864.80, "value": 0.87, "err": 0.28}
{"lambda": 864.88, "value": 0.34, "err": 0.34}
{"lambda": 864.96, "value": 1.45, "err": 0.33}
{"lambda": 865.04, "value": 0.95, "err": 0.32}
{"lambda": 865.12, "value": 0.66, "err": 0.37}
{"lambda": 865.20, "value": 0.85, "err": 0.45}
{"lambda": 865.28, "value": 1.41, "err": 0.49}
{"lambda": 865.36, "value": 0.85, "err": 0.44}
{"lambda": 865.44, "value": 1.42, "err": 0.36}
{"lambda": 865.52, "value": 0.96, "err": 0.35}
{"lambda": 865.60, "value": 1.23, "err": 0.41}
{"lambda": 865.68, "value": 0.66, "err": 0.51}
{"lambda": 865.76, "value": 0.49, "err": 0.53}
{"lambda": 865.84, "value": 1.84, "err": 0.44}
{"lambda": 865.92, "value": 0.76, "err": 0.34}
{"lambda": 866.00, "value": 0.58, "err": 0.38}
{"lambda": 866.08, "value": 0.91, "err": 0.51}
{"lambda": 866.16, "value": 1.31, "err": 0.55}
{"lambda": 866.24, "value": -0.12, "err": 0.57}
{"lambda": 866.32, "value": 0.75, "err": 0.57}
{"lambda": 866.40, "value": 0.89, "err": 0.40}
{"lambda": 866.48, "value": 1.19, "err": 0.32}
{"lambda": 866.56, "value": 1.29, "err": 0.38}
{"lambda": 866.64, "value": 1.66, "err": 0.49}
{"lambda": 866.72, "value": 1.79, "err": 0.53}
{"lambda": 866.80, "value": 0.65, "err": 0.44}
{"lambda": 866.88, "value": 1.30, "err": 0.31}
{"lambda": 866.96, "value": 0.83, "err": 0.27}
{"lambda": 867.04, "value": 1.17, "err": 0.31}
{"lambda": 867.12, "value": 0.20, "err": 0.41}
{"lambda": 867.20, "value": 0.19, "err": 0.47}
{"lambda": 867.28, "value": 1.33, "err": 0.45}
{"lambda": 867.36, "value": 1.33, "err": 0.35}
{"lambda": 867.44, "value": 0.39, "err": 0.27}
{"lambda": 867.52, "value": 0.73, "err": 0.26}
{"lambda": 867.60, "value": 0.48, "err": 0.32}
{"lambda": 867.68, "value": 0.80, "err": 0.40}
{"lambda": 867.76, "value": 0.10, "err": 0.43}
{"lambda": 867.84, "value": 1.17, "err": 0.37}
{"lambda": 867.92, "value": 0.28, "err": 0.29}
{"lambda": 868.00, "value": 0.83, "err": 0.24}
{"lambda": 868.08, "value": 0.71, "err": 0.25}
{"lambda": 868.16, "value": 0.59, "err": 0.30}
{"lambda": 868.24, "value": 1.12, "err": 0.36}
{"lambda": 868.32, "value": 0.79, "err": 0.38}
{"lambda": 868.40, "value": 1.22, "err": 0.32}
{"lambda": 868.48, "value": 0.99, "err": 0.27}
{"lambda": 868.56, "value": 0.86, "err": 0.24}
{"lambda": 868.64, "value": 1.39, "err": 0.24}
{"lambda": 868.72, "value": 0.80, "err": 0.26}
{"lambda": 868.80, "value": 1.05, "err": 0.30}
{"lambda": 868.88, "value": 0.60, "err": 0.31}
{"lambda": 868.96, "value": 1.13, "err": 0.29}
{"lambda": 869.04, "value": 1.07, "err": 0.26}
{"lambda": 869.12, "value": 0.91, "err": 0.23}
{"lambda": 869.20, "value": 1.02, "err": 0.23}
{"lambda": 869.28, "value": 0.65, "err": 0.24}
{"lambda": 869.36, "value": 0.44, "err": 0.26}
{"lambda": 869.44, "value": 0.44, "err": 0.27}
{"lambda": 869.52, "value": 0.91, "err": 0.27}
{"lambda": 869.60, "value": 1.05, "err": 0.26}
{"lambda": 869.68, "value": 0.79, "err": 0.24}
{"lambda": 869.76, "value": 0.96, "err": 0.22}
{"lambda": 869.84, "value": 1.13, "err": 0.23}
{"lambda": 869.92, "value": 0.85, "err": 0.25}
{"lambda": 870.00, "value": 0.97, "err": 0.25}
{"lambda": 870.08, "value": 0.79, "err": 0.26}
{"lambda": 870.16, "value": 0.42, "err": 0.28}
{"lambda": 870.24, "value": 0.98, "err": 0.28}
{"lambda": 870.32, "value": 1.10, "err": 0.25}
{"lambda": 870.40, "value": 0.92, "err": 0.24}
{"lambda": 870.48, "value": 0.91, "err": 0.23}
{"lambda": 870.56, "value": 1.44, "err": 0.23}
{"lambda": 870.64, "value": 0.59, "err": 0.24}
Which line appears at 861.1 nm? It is [N II]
